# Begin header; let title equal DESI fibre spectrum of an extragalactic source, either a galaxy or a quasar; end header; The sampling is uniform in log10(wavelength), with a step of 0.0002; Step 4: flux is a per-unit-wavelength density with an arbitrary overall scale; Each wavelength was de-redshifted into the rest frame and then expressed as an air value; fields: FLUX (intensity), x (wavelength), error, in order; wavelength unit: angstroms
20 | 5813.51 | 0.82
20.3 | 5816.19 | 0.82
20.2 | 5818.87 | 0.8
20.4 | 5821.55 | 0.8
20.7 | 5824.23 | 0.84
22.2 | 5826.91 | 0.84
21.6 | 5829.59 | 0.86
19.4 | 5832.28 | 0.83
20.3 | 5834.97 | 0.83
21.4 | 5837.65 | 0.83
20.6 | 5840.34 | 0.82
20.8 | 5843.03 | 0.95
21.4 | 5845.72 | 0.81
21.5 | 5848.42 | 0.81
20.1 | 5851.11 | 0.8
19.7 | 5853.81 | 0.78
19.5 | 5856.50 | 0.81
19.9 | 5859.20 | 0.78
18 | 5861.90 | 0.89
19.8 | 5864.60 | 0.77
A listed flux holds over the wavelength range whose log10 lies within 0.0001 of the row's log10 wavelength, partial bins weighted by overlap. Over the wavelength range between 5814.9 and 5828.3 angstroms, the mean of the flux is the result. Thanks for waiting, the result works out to 20.8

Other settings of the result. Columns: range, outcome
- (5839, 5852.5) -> 20.9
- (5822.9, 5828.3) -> 21.5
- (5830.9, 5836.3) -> 19.8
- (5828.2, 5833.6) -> 20.5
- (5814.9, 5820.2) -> 20.2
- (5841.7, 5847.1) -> 21.1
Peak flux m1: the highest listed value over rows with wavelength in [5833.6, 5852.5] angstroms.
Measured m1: 21.5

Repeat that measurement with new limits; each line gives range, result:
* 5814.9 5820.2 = 20.3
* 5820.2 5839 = 22.2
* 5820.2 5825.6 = 20.7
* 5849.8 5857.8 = 20.1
